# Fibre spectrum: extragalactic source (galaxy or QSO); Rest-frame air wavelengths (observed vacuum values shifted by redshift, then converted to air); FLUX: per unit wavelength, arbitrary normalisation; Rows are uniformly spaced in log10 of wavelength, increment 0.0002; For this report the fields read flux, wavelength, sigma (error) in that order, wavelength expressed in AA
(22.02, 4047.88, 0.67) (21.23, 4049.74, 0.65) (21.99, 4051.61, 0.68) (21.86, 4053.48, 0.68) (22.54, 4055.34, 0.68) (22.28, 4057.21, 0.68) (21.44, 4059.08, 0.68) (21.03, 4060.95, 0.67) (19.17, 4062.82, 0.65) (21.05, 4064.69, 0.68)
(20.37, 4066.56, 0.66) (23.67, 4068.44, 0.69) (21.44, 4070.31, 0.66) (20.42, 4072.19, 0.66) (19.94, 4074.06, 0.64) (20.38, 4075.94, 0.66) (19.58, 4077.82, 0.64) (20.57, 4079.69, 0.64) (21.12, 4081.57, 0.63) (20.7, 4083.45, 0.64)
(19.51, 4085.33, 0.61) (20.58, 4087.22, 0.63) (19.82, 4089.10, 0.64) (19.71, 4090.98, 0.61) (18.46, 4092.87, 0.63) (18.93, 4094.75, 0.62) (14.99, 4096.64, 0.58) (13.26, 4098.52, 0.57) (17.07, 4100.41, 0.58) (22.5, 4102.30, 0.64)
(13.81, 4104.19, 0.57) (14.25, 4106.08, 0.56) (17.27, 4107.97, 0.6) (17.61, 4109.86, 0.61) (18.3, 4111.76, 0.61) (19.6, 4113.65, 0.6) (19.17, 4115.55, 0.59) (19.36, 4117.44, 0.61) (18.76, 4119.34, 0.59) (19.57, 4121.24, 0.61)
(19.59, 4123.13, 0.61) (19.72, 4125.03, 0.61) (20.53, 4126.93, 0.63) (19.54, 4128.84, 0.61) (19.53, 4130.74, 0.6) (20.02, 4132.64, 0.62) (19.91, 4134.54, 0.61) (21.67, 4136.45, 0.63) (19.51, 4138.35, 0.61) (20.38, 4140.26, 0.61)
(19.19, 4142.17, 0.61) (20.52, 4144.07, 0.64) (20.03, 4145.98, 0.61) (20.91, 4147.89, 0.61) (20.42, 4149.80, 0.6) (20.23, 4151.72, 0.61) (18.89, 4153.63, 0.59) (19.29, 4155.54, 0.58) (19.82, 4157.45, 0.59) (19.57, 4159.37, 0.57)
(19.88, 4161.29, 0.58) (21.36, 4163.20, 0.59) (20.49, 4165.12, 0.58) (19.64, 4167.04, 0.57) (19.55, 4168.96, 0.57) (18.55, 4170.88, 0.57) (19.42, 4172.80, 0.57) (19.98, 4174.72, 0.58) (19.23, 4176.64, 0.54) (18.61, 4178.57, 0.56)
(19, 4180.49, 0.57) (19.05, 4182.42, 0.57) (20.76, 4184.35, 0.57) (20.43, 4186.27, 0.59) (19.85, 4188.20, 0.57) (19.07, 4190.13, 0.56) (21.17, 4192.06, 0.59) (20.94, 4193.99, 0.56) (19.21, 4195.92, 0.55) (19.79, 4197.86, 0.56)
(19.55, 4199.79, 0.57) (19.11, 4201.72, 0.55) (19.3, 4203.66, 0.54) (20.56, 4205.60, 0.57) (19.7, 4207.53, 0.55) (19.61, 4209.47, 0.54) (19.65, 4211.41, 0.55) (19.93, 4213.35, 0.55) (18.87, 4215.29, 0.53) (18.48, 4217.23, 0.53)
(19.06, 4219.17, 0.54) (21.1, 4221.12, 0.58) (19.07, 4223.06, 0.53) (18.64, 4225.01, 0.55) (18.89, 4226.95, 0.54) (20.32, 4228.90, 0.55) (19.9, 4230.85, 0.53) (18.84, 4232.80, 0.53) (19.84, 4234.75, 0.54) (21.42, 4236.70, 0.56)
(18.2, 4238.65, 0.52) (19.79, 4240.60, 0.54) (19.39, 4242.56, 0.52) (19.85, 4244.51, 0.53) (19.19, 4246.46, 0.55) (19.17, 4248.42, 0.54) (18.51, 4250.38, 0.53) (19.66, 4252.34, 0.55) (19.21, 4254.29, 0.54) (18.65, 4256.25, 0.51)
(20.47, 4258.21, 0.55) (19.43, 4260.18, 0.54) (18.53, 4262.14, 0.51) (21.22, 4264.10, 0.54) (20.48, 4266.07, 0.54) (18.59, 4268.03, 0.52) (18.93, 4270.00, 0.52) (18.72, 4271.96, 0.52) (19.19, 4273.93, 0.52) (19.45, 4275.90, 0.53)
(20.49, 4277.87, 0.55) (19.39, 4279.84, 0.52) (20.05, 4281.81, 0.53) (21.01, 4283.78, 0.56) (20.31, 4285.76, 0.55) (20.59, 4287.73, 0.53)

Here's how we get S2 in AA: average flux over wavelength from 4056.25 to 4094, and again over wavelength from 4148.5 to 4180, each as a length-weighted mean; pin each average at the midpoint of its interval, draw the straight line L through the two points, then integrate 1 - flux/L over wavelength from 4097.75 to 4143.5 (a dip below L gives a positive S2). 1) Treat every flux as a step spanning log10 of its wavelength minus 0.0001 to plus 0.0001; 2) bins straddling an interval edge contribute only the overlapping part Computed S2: 3.0 AA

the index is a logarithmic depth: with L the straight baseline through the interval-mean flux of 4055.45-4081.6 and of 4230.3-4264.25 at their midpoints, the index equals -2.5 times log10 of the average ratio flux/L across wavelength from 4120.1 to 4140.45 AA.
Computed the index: 0.02 mag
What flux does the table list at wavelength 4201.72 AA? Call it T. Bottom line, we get 19.11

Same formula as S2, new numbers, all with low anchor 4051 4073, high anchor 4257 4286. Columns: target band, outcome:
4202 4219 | 0.6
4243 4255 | 0.4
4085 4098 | 1.6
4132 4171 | 1.3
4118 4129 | 0.7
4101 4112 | 2.0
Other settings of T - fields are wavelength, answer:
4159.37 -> 19.57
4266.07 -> 20.48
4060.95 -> 21.03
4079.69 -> 20.57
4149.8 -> 20.42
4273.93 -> 19.19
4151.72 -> 20.23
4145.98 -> 20.03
